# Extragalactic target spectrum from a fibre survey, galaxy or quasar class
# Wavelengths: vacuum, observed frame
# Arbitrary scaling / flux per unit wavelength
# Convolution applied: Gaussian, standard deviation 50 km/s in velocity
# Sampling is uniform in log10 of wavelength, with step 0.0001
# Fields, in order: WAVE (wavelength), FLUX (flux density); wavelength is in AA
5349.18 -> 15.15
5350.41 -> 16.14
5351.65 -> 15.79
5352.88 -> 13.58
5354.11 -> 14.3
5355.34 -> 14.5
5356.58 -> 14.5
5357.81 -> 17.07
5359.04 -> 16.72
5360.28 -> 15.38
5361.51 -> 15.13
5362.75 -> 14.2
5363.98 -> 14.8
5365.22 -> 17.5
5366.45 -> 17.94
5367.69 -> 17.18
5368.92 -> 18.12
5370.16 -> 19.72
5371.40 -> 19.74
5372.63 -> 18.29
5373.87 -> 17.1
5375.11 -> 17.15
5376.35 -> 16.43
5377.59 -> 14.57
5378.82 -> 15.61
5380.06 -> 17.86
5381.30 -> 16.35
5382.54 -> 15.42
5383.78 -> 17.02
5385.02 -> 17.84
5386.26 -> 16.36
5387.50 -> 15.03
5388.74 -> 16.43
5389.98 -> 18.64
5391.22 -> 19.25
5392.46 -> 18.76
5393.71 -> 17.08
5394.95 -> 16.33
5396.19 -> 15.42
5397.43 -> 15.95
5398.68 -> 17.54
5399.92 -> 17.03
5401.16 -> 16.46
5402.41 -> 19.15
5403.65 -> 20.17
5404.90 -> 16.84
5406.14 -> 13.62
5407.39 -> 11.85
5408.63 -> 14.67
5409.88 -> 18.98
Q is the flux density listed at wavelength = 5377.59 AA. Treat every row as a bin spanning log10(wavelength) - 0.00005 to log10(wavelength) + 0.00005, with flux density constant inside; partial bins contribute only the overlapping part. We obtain 14.57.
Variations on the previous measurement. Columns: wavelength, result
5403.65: 20.17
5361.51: 15.13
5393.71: 17.08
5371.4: 19.74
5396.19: 15.42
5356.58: 14.5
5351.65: 15.79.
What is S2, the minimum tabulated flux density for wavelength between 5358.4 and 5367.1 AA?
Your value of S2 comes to 14.2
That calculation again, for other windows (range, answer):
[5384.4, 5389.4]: 15.03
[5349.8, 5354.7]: 13.58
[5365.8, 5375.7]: 17.1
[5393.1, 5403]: 15.42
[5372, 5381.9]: 14.57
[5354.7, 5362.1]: 14.5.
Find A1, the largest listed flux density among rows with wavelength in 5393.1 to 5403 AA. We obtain 19.15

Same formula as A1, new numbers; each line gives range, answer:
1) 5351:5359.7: 17.07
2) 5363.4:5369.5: 18.12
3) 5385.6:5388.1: 16.36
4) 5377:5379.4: 15.61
